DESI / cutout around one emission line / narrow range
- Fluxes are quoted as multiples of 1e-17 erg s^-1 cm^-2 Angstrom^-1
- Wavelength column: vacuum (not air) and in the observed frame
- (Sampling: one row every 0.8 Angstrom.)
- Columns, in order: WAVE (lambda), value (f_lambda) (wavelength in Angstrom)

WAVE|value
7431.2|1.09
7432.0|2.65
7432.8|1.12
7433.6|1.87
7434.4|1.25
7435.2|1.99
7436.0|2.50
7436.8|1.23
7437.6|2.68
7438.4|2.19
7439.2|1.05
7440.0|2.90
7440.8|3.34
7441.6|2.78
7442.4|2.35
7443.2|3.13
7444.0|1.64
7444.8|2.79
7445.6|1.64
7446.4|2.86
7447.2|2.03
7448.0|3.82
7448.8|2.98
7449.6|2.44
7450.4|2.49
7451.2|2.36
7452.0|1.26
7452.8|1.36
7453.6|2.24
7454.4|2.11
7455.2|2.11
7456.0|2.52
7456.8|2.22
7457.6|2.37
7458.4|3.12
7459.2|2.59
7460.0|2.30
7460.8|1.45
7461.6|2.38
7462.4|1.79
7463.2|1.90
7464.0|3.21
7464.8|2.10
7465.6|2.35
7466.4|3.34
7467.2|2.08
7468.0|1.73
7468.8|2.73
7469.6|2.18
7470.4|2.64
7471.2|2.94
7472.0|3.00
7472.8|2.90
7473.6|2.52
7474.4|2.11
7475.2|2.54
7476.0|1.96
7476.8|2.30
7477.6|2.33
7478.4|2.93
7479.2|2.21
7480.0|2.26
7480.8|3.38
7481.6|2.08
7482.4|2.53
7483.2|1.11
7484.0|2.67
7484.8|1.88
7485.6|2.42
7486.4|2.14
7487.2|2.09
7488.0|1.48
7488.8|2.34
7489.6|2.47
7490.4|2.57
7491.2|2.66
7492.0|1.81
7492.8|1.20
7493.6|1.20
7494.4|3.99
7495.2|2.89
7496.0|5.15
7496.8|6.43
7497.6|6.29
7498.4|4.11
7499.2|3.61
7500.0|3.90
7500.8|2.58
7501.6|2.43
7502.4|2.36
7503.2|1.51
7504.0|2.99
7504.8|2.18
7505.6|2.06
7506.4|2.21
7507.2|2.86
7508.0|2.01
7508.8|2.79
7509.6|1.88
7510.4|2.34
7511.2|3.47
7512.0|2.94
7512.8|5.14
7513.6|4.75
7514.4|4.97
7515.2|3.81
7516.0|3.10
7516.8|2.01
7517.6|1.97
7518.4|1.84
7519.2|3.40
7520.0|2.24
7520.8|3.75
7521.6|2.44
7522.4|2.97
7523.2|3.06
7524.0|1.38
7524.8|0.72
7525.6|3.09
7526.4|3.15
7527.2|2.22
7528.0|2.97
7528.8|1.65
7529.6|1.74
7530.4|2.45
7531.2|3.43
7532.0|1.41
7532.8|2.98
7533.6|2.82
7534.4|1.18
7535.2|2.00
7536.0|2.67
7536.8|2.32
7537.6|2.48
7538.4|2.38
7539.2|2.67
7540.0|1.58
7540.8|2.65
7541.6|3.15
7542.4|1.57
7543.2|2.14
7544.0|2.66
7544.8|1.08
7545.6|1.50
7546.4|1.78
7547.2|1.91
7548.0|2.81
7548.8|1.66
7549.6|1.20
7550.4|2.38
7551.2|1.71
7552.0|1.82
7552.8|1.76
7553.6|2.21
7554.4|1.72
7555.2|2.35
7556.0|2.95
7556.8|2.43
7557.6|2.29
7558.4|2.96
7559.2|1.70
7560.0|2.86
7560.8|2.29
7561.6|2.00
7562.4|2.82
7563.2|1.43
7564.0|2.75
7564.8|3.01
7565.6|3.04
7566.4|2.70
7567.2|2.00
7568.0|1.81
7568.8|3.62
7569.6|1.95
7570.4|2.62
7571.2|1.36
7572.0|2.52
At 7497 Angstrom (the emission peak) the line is [S II]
